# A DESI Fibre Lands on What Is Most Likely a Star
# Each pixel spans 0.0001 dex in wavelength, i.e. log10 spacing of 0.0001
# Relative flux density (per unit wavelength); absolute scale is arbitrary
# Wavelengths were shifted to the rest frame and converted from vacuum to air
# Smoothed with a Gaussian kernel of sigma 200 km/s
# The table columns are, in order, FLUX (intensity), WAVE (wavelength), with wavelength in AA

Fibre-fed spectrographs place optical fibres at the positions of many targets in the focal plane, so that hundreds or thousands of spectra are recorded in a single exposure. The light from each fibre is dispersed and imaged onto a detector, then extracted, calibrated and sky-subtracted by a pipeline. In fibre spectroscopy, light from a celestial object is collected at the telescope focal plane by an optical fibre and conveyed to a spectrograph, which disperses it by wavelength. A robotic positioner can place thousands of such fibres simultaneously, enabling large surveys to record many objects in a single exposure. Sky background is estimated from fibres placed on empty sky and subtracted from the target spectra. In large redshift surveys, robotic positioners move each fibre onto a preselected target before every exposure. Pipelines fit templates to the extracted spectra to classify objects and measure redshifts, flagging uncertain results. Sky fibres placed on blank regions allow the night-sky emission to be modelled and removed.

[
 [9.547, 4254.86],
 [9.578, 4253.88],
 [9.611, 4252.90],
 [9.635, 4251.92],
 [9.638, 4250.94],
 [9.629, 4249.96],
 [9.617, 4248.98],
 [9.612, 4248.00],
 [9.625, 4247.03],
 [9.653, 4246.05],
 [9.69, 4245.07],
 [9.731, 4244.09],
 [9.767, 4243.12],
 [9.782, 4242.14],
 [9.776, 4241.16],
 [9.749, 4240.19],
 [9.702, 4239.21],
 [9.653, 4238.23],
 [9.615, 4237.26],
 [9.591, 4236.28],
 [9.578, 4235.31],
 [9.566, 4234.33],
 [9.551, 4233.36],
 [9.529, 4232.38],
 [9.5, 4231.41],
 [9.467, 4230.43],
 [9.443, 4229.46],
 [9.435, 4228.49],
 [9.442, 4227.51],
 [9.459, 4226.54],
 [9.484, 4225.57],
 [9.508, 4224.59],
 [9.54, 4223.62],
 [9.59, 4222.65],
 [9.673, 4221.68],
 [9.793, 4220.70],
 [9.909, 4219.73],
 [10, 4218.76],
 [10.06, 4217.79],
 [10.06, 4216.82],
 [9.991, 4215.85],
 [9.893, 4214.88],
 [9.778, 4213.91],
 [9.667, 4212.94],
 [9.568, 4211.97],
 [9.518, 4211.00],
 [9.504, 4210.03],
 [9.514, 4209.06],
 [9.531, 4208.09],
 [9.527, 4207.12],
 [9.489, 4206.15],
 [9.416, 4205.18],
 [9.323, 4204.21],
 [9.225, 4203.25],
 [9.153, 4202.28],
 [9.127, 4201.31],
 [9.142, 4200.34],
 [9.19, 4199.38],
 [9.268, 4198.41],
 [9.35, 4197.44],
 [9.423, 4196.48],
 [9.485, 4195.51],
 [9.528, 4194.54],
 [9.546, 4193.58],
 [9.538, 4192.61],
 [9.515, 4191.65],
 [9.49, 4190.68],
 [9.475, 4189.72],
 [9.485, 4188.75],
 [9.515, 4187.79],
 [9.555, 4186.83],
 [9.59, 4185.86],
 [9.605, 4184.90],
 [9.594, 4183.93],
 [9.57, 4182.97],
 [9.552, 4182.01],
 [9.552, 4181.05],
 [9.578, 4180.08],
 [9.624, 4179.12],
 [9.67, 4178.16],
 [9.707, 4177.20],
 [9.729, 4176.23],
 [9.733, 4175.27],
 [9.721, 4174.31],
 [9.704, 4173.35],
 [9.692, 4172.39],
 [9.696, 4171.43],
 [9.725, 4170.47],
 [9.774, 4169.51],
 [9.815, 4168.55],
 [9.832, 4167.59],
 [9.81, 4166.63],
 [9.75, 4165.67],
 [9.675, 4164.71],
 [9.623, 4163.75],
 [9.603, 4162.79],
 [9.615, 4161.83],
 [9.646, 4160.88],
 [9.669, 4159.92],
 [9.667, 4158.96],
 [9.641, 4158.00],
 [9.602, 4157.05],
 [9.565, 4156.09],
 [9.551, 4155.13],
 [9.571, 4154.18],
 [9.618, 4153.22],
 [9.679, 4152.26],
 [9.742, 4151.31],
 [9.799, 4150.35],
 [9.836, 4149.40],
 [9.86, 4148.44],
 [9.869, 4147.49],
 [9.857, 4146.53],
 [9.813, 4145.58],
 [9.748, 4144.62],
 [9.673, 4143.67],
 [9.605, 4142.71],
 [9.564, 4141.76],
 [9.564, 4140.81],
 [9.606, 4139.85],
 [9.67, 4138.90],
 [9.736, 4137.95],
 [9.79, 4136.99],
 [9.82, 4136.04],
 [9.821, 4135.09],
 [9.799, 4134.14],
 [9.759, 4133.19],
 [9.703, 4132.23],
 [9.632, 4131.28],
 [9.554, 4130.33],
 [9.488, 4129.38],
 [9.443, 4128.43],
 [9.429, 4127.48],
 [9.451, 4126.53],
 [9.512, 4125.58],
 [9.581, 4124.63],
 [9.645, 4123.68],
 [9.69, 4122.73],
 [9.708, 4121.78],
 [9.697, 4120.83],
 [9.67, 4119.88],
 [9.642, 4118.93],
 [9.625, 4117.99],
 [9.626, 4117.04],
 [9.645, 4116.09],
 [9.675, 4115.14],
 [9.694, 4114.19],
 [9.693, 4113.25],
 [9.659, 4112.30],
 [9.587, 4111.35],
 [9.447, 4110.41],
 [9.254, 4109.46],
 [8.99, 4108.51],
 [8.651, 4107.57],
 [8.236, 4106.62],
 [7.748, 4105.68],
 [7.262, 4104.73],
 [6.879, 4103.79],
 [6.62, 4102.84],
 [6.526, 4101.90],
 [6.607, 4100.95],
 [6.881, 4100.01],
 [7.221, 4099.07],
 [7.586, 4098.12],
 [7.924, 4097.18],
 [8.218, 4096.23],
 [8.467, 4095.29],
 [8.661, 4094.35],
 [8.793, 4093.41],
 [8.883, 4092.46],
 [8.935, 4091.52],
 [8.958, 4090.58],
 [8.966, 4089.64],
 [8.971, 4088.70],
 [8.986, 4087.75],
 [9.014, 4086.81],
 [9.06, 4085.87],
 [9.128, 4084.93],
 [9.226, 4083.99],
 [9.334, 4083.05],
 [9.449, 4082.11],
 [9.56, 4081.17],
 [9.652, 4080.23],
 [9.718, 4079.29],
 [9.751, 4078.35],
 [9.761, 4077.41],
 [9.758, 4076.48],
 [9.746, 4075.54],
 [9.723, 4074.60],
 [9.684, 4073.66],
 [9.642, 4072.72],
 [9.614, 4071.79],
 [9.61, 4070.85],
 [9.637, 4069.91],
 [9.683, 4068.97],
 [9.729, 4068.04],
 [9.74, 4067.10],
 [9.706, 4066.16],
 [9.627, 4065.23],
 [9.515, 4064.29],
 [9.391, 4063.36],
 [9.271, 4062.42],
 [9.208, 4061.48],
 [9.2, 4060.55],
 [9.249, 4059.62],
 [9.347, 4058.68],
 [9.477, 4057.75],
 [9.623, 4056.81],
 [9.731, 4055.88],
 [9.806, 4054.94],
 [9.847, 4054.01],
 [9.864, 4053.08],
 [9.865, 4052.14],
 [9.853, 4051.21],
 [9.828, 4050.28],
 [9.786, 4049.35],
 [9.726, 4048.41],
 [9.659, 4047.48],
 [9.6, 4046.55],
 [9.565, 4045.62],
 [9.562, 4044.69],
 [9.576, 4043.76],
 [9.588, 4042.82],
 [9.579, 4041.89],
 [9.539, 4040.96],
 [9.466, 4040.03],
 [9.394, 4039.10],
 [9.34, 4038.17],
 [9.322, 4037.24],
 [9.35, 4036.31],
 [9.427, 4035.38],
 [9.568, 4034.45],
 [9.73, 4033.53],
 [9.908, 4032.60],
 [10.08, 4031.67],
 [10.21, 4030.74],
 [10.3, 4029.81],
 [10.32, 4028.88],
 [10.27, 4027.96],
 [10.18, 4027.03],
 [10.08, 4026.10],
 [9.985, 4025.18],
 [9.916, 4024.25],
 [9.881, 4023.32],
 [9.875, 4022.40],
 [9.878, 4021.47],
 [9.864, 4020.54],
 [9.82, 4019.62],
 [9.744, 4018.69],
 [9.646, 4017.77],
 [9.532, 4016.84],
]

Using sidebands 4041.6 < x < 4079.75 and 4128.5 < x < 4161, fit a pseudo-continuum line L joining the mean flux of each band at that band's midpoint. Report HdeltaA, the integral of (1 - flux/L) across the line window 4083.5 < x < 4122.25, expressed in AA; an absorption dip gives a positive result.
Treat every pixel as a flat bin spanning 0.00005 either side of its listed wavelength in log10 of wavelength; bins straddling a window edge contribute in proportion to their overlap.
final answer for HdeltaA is 3.91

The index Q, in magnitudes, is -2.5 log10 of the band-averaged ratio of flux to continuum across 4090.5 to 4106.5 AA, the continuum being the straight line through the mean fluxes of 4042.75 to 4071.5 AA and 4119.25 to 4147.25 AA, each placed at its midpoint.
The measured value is 0.24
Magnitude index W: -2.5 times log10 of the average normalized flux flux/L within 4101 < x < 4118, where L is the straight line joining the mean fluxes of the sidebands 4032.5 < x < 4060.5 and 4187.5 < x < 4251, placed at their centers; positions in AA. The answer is 0.11 mag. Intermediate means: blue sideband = 9.6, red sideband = 9.57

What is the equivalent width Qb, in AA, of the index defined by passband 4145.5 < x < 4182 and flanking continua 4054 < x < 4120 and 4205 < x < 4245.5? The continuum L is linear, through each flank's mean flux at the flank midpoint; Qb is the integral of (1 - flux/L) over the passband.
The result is -1.2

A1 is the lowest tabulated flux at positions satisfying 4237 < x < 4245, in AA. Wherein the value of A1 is 9.615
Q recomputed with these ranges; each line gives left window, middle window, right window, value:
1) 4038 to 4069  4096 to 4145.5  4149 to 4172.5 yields 0.07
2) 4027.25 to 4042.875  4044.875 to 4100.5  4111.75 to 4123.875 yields 0.05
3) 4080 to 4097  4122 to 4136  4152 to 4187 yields -0.03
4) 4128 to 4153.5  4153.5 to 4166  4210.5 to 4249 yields 0.01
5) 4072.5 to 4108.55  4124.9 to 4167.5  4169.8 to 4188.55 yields -0.05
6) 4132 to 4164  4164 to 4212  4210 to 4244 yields 0.02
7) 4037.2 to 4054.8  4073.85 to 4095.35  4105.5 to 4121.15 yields 0.03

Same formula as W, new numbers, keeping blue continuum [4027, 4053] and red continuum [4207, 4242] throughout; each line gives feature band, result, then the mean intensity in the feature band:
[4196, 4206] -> 0.04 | 9.27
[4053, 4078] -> 0.01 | 9.6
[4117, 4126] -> 0.01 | 9.64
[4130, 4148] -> 0.00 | 9.72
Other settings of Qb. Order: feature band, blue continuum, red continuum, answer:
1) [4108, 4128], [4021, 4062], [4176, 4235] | 0.1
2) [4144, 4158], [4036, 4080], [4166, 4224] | -0.2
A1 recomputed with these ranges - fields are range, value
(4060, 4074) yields 9.2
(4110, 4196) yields 9.429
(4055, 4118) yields 6.526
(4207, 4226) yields 9.484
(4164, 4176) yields 9.675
